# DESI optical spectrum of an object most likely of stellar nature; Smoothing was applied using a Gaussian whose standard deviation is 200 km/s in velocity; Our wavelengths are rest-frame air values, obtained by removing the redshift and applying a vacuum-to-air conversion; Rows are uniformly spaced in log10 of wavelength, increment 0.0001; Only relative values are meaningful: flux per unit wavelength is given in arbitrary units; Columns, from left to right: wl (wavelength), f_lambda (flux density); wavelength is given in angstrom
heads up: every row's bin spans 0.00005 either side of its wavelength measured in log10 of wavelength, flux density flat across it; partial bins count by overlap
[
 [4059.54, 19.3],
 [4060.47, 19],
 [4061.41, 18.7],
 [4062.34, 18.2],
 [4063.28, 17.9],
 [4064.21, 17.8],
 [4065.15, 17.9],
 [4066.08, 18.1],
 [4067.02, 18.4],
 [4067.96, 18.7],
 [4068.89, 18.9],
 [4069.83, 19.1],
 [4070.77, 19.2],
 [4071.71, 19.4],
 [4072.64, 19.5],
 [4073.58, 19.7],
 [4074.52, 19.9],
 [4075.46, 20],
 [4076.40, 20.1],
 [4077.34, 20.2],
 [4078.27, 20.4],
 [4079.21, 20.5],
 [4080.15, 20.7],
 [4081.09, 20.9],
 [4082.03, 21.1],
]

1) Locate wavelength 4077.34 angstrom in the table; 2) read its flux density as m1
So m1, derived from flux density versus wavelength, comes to 20.2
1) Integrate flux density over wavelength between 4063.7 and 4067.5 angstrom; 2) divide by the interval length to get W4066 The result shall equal 18.1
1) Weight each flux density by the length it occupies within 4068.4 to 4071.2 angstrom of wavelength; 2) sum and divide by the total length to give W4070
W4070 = 19.1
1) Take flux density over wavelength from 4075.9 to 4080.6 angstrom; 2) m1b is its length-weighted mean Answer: 20.4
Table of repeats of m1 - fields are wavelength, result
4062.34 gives 18.2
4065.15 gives 17.9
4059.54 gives 19.3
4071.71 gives 19.4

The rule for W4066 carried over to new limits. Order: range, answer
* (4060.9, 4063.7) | 18.3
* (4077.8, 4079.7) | 20.5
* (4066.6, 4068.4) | 18.5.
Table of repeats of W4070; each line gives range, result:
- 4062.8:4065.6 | 17.8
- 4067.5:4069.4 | 18.8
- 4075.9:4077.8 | 20.1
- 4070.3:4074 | 19.5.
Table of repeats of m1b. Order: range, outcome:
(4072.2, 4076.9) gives 19.8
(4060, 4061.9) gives 18.9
